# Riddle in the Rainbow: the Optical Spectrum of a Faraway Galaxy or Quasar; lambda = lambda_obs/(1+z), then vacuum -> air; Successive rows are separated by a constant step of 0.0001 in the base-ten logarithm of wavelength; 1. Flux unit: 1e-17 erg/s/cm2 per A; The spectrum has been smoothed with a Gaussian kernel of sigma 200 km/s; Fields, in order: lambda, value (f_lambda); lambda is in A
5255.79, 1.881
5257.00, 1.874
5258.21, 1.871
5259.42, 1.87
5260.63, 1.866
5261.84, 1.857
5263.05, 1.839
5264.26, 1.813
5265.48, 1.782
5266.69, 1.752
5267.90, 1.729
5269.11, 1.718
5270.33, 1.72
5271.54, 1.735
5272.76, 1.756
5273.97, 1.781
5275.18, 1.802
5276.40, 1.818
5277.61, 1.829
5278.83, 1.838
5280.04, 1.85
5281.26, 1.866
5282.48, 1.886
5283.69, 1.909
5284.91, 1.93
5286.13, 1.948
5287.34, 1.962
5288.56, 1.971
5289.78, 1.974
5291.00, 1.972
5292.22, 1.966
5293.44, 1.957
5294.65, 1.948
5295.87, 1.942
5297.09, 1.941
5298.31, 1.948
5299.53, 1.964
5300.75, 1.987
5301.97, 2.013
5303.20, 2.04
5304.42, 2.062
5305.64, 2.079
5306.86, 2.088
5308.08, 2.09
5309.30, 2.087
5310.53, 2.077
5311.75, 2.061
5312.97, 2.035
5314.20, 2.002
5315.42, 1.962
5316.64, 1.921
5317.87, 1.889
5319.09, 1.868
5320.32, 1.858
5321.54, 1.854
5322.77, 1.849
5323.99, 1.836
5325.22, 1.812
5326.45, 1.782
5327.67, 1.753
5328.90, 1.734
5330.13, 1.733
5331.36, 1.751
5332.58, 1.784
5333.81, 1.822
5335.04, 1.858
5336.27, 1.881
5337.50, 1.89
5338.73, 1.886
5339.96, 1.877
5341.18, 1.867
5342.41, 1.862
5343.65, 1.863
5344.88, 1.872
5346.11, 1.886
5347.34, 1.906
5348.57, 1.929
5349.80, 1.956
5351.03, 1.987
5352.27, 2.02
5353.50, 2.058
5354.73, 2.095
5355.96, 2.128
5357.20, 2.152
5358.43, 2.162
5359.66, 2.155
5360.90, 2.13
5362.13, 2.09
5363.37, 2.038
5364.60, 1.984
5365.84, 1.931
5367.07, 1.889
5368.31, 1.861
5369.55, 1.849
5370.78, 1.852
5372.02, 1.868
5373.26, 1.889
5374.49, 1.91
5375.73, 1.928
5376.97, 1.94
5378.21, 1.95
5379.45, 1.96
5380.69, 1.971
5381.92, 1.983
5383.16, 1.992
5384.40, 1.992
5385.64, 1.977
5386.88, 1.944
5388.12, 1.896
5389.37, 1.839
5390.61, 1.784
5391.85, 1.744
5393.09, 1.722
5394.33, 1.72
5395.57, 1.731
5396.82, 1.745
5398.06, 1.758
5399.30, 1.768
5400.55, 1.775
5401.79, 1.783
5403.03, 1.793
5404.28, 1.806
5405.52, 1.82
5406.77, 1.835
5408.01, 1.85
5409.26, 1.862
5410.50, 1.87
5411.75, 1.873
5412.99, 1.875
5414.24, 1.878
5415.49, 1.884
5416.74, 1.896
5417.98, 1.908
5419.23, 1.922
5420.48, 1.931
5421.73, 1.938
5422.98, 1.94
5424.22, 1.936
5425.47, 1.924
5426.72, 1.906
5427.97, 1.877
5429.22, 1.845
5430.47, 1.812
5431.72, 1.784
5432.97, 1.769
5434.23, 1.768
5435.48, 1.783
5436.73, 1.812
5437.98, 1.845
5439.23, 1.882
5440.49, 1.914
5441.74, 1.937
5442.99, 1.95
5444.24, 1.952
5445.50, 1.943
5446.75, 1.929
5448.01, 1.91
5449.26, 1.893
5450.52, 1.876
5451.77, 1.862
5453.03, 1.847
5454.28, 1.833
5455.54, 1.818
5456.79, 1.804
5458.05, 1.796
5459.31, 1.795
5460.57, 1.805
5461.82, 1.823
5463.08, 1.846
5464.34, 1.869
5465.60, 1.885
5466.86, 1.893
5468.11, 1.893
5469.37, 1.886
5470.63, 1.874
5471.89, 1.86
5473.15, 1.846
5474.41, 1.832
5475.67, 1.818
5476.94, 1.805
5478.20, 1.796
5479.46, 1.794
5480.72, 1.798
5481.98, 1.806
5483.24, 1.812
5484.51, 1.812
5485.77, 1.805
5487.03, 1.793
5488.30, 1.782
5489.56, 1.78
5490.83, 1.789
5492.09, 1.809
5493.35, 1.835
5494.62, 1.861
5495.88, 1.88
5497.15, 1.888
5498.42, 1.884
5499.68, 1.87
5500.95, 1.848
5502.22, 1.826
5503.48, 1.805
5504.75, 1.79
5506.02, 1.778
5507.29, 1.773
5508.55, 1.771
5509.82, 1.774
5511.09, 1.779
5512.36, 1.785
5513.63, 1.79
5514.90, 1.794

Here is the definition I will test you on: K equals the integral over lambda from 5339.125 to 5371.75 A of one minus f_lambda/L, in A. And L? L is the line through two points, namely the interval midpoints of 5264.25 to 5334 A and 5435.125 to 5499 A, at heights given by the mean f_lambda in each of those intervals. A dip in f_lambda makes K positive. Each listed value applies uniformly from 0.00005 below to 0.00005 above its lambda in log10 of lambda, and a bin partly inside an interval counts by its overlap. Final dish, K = -1.7 A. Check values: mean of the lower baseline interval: 1.89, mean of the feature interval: 1.98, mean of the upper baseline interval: 1.85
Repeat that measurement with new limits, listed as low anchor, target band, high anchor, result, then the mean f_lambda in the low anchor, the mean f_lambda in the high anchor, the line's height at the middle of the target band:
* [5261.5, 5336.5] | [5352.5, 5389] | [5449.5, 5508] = -2.3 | 1.89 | 1.83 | 1.87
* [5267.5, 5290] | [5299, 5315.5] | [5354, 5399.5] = -1.5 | 1.84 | 1.93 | 1.87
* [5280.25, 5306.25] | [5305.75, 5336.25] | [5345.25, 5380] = 1.1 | 1.96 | 1.98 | 1.97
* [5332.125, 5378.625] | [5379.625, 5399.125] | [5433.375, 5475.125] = 0.7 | 1.95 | 1.86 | 1.92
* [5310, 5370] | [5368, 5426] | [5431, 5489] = 0.6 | 1.93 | 1.84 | 1.89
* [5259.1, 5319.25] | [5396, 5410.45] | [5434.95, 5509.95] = 0.5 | 1.92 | 1.84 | 1.87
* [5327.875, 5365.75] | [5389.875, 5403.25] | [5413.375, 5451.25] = 1.1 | 1.94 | 1.88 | 1.91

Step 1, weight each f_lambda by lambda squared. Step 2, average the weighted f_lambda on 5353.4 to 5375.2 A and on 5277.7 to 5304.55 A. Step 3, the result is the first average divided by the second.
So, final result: 1.06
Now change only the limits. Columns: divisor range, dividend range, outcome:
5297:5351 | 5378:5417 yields 0.99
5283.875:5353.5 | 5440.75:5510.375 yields 1.01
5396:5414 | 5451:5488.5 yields 1.03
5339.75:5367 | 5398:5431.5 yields 0.95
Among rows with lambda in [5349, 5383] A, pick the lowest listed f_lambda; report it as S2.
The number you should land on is 1.849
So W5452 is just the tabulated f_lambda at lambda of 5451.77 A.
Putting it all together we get 1.862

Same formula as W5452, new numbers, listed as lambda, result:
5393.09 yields 1.722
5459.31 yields 1.795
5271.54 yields 1.735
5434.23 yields 1.768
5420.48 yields 1.931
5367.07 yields 1.889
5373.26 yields 1.889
